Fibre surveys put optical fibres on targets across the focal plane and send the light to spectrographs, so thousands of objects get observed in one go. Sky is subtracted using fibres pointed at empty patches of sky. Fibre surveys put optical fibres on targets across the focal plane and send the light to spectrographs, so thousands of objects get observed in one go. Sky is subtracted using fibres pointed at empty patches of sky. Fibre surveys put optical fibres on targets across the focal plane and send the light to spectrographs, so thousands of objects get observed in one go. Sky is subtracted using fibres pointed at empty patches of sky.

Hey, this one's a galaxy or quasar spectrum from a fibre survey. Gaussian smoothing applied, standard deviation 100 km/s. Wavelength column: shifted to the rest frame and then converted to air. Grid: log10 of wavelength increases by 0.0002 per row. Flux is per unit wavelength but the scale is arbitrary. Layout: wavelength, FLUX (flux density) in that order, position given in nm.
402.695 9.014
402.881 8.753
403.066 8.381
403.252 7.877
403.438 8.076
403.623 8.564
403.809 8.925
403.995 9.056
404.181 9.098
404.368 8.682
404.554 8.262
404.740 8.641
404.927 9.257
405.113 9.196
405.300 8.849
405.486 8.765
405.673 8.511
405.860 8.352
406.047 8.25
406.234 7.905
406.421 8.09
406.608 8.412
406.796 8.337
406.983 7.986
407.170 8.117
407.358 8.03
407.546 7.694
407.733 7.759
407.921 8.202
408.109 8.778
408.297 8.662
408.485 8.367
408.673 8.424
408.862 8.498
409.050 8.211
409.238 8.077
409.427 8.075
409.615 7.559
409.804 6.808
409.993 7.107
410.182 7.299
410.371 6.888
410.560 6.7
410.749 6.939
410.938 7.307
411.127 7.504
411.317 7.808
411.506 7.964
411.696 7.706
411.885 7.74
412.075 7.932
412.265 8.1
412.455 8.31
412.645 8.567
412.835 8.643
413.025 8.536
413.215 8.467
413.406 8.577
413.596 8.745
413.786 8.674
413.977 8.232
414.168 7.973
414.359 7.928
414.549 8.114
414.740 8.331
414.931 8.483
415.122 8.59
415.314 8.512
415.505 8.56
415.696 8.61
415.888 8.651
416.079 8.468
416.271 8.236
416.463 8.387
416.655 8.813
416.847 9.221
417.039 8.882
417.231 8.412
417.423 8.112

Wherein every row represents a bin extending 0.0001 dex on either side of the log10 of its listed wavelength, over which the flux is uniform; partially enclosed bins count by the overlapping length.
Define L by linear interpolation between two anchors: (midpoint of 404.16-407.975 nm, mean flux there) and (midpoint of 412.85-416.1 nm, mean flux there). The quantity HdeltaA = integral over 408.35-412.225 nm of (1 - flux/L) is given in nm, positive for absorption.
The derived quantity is 0.35 nm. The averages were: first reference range 8.39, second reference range 8.44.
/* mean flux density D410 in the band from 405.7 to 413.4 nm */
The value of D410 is 7.96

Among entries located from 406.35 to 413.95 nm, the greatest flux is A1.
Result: 8.778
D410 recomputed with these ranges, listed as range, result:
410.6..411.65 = 7.47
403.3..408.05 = 8.44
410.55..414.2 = 8.05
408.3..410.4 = 7.82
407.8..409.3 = 8.4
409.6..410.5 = 7.07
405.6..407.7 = 8.14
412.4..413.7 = 8.56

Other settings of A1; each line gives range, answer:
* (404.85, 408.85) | 9.257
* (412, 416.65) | 8.745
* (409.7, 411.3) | 7.504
